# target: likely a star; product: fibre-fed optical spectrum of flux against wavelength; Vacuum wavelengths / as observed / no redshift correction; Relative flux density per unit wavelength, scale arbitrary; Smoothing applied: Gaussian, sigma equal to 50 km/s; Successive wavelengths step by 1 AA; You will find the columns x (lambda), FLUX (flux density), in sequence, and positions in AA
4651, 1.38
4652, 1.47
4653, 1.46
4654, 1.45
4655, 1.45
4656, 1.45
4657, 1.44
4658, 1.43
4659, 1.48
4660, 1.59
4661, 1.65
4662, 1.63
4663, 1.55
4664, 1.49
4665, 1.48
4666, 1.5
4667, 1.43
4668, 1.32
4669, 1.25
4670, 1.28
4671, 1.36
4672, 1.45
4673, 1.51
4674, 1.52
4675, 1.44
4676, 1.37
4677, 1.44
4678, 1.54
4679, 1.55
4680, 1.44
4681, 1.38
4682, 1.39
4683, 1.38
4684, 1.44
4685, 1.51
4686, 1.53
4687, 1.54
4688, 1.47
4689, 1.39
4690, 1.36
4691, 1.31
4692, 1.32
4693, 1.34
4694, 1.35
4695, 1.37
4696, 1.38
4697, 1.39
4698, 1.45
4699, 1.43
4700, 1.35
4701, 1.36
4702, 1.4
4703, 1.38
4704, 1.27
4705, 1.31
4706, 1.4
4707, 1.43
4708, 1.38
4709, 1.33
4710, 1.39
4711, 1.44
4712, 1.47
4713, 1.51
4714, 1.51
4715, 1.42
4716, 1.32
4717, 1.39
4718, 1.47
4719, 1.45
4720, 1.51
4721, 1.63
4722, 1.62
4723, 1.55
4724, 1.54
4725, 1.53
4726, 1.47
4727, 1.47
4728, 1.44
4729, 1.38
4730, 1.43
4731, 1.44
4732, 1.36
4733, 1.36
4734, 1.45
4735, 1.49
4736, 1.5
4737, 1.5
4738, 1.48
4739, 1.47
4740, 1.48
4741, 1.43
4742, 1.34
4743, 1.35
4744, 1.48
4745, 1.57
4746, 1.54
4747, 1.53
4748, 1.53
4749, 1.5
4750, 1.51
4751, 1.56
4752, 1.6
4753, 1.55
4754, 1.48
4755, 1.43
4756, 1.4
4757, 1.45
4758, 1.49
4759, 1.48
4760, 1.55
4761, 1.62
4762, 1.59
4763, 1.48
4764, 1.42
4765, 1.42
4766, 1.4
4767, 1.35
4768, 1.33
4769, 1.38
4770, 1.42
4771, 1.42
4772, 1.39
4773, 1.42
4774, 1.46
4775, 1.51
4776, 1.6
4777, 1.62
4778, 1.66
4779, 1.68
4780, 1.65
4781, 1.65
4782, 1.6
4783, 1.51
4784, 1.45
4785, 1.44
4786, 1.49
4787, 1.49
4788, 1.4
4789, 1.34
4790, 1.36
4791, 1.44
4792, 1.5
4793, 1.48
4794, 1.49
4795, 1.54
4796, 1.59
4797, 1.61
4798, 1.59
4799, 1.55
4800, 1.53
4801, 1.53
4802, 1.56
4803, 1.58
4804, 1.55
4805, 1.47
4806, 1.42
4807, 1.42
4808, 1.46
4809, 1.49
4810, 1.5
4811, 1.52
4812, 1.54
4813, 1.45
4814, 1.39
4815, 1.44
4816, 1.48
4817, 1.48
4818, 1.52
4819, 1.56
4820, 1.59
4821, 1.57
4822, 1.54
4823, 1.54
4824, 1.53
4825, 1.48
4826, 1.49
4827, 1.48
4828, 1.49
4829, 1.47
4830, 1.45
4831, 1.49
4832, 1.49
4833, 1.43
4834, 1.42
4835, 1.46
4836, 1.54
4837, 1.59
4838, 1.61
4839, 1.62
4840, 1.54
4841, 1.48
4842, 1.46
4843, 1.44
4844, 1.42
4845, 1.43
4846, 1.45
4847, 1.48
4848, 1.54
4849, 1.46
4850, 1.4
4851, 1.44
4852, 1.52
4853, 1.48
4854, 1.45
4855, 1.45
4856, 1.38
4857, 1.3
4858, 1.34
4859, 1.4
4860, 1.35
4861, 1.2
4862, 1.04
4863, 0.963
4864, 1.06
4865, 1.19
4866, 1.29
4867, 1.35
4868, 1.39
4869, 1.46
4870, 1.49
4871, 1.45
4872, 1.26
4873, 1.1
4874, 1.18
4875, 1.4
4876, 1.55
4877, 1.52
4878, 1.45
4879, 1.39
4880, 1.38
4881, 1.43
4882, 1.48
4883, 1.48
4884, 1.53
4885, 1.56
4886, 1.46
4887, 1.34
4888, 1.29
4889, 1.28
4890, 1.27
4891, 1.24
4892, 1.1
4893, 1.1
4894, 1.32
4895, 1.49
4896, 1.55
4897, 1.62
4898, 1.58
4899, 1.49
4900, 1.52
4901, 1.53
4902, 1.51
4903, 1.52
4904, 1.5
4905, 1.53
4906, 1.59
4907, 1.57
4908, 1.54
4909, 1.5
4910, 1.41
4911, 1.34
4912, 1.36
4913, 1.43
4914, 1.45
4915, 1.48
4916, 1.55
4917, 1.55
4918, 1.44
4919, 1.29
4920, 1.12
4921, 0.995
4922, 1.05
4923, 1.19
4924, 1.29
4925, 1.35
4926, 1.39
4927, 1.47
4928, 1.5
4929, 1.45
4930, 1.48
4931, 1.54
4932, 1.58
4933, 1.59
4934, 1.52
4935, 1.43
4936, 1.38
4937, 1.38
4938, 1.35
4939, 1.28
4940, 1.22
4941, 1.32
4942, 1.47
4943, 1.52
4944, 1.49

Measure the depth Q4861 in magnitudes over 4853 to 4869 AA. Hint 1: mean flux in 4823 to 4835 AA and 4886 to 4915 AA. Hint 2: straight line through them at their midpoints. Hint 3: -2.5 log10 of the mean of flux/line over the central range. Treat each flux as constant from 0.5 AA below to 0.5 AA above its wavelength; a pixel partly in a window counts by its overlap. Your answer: 0.13 mag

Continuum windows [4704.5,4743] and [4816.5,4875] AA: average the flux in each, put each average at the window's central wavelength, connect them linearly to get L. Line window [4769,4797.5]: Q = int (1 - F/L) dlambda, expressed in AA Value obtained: -1.4 AA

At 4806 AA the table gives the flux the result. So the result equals 1.42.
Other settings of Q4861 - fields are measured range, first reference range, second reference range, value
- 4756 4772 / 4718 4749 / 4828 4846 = 0.023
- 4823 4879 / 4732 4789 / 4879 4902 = 0.018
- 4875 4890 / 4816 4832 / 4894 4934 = 0.027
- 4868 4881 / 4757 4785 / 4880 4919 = 0.051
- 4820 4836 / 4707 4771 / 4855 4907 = -0.061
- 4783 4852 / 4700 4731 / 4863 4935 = -0.056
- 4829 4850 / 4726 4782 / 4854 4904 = -0.061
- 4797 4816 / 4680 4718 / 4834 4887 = -0.073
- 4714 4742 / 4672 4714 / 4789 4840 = -0.017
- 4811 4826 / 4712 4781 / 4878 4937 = -0.039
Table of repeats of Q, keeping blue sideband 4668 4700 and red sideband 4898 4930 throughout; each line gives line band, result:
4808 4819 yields -0.5 AA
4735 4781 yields -2.5 AA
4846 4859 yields -0.2 AA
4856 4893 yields 2.3 AA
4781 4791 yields -0.3 AA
